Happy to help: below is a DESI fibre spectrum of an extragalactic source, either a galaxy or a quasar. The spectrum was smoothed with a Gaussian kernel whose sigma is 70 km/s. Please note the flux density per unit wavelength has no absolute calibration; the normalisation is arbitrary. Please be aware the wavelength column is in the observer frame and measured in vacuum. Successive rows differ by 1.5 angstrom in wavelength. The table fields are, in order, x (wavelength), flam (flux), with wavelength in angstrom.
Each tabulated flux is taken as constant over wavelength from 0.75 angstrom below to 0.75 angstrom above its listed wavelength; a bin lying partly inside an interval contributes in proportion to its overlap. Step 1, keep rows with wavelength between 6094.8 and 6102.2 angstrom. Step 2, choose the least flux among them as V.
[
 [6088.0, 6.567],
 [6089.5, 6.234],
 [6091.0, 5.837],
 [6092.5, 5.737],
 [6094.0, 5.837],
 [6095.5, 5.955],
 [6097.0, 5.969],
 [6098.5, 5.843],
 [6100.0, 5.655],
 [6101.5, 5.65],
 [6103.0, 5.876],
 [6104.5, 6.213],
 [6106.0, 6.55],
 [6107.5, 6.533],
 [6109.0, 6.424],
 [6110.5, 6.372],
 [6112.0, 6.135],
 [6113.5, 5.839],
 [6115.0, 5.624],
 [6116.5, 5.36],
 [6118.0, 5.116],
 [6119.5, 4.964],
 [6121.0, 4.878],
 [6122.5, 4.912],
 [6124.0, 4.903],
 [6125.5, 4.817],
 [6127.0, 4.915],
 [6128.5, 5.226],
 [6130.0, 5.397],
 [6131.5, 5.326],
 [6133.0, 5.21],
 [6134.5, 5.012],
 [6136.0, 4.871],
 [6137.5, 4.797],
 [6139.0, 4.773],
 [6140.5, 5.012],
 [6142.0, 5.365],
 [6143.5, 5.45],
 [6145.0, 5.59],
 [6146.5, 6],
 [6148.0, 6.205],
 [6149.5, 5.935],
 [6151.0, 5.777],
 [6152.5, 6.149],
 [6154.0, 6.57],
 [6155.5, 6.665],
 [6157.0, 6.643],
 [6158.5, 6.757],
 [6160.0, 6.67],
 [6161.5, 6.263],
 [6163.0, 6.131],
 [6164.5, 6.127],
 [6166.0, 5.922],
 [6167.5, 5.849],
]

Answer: 5.65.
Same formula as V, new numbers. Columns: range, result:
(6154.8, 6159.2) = 6.643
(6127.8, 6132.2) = 5.226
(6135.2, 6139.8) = 4.773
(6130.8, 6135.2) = 5.012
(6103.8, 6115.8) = 5.624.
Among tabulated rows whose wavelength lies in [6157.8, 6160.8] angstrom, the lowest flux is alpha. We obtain 6.67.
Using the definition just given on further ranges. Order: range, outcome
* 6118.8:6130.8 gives 4.817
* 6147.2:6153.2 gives 5.777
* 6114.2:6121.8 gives 4.878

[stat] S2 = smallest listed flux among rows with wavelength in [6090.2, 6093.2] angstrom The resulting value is 5.737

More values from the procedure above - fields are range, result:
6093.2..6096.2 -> 5.837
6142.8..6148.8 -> 5.45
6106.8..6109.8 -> 6.424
